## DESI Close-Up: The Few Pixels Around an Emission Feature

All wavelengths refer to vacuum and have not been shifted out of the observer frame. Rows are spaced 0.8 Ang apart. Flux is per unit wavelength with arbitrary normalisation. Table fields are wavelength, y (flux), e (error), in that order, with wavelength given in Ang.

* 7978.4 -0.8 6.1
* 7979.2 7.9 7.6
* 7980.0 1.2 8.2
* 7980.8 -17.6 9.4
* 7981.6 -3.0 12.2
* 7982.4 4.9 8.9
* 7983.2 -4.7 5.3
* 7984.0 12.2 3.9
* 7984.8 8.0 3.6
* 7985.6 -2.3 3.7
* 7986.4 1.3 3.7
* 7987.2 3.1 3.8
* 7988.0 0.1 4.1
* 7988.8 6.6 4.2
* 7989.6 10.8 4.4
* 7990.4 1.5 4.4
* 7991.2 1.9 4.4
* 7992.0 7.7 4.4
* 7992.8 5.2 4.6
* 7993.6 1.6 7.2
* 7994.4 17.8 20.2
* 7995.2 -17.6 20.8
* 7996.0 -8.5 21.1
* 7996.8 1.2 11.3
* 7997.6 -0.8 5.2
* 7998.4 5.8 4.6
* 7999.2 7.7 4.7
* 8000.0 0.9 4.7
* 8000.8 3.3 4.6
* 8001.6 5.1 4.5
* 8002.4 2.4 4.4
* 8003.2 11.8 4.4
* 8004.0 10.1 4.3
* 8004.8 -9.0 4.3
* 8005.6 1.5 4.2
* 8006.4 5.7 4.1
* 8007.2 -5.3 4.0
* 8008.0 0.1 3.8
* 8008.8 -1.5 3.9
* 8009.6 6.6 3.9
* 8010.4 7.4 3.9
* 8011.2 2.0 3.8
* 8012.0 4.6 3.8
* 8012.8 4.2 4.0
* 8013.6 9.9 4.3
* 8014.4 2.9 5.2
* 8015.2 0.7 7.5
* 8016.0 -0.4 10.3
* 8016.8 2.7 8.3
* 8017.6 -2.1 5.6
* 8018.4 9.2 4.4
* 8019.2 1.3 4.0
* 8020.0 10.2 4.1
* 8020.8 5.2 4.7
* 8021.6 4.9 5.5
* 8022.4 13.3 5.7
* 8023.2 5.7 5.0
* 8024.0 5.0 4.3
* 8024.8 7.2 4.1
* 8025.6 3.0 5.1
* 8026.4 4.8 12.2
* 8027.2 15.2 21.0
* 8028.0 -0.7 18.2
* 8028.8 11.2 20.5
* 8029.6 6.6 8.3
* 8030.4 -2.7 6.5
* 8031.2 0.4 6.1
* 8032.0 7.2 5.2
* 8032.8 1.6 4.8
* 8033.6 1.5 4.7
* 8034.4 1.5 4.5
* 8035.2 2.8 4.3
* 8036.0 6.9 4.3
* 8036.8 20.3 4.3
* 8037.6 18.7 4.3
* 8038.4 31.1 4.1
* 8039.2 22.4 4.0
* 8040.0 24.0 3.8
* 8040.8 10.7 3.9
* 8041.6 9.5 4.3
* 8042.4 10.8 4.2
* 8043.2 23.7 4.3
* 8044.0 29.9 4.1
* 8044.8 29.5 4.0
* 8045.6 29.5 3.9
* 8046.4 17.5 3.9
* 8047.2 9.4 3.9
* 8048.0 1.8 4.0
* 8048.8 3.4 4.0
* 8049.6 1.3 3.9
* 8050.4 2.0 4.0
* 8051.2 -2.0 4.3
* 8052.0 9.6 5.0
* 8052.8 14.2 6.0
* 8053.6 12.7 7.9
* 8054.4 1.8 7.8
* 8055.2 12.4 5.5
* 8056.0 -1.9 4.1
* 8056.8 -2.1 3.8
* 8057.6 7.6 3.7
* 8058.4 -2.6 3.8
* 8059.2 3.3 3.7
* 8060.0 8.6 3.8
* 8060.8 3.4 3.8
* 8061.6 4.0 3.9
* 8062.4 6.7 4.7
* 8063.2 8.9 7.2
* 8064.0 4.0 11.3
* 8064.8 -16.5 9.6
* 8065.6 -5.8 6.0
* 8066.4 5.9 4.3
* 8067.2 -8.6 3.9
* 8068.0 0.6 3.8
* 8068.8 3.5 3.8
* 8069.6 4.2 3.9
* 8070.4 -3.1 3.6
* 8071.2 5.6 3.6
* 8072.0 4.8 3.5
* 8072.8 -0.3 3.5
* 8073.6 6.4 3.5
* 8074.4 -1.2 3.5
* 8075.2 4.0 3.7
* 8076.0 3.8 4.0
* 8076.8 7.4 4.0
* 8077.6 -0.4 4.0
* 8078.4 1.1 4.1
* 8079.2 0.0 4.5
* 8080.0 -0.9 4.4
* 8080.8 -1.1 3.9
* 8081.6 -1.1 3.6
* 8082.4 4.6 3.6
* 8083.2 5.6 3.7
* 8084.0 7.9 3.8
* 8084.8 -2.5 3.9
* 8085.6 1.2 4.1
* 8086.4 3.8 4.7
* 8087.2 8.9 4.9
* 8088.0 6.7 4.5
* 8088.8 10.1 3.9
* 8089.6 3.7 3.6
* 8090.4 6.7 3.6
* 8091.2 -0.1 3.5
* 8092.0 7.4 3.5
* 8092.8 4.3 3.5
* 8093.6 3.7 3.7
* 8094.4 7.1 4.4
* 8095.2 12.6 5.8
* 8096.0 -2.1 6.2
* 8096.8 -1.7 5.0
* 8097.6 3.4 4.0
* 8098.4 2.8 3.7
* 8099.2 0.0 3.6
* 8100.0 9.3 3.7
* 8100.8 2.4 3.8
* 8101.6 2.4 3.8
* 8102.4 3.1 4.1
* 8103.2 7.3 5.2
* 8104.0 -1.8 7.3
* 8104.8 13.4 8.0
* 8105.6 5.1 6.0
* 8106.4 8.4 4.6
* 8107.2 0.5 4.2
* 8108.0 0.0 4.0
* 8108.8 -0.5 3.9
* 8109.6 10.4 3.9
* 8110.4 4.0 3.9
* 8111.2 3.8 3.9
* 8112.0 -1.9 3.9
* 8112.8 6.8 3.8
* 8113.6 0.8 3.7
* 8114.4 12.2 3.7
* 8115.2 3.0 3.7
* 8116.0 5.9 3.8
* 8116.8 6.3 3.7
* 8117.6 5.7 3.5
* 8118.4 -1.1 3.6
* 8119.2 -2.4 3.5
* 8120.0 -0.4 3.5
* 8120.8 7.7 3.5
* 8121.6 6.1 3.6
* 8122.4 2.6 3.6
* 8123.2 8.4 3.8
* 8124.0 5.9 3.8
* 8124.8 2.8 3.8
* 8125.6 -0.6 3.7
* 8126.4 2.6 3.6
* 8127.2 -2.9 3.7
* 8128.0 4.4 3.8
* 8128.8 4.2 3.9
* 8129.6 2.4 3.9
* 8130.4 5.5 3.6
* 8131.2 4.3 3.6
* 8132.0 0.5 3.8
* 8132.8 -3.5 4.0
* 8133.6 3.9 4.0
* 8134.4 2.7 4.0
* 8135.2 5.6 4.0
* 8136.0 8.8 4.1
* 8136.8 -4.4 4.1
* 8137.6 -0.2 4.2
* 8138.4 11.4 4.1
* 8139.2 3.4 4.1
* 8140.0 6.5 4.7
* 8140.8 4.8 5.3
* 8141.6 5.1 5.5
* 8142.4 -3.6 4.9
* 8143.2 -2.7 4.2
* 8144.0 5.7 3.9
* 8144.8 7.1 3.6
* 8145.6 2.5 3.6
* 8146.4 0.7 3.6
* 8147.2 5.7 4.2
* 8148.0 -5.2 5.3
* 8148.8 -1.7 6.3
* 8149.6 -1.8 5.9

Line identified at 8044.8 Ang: [O II] 3727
